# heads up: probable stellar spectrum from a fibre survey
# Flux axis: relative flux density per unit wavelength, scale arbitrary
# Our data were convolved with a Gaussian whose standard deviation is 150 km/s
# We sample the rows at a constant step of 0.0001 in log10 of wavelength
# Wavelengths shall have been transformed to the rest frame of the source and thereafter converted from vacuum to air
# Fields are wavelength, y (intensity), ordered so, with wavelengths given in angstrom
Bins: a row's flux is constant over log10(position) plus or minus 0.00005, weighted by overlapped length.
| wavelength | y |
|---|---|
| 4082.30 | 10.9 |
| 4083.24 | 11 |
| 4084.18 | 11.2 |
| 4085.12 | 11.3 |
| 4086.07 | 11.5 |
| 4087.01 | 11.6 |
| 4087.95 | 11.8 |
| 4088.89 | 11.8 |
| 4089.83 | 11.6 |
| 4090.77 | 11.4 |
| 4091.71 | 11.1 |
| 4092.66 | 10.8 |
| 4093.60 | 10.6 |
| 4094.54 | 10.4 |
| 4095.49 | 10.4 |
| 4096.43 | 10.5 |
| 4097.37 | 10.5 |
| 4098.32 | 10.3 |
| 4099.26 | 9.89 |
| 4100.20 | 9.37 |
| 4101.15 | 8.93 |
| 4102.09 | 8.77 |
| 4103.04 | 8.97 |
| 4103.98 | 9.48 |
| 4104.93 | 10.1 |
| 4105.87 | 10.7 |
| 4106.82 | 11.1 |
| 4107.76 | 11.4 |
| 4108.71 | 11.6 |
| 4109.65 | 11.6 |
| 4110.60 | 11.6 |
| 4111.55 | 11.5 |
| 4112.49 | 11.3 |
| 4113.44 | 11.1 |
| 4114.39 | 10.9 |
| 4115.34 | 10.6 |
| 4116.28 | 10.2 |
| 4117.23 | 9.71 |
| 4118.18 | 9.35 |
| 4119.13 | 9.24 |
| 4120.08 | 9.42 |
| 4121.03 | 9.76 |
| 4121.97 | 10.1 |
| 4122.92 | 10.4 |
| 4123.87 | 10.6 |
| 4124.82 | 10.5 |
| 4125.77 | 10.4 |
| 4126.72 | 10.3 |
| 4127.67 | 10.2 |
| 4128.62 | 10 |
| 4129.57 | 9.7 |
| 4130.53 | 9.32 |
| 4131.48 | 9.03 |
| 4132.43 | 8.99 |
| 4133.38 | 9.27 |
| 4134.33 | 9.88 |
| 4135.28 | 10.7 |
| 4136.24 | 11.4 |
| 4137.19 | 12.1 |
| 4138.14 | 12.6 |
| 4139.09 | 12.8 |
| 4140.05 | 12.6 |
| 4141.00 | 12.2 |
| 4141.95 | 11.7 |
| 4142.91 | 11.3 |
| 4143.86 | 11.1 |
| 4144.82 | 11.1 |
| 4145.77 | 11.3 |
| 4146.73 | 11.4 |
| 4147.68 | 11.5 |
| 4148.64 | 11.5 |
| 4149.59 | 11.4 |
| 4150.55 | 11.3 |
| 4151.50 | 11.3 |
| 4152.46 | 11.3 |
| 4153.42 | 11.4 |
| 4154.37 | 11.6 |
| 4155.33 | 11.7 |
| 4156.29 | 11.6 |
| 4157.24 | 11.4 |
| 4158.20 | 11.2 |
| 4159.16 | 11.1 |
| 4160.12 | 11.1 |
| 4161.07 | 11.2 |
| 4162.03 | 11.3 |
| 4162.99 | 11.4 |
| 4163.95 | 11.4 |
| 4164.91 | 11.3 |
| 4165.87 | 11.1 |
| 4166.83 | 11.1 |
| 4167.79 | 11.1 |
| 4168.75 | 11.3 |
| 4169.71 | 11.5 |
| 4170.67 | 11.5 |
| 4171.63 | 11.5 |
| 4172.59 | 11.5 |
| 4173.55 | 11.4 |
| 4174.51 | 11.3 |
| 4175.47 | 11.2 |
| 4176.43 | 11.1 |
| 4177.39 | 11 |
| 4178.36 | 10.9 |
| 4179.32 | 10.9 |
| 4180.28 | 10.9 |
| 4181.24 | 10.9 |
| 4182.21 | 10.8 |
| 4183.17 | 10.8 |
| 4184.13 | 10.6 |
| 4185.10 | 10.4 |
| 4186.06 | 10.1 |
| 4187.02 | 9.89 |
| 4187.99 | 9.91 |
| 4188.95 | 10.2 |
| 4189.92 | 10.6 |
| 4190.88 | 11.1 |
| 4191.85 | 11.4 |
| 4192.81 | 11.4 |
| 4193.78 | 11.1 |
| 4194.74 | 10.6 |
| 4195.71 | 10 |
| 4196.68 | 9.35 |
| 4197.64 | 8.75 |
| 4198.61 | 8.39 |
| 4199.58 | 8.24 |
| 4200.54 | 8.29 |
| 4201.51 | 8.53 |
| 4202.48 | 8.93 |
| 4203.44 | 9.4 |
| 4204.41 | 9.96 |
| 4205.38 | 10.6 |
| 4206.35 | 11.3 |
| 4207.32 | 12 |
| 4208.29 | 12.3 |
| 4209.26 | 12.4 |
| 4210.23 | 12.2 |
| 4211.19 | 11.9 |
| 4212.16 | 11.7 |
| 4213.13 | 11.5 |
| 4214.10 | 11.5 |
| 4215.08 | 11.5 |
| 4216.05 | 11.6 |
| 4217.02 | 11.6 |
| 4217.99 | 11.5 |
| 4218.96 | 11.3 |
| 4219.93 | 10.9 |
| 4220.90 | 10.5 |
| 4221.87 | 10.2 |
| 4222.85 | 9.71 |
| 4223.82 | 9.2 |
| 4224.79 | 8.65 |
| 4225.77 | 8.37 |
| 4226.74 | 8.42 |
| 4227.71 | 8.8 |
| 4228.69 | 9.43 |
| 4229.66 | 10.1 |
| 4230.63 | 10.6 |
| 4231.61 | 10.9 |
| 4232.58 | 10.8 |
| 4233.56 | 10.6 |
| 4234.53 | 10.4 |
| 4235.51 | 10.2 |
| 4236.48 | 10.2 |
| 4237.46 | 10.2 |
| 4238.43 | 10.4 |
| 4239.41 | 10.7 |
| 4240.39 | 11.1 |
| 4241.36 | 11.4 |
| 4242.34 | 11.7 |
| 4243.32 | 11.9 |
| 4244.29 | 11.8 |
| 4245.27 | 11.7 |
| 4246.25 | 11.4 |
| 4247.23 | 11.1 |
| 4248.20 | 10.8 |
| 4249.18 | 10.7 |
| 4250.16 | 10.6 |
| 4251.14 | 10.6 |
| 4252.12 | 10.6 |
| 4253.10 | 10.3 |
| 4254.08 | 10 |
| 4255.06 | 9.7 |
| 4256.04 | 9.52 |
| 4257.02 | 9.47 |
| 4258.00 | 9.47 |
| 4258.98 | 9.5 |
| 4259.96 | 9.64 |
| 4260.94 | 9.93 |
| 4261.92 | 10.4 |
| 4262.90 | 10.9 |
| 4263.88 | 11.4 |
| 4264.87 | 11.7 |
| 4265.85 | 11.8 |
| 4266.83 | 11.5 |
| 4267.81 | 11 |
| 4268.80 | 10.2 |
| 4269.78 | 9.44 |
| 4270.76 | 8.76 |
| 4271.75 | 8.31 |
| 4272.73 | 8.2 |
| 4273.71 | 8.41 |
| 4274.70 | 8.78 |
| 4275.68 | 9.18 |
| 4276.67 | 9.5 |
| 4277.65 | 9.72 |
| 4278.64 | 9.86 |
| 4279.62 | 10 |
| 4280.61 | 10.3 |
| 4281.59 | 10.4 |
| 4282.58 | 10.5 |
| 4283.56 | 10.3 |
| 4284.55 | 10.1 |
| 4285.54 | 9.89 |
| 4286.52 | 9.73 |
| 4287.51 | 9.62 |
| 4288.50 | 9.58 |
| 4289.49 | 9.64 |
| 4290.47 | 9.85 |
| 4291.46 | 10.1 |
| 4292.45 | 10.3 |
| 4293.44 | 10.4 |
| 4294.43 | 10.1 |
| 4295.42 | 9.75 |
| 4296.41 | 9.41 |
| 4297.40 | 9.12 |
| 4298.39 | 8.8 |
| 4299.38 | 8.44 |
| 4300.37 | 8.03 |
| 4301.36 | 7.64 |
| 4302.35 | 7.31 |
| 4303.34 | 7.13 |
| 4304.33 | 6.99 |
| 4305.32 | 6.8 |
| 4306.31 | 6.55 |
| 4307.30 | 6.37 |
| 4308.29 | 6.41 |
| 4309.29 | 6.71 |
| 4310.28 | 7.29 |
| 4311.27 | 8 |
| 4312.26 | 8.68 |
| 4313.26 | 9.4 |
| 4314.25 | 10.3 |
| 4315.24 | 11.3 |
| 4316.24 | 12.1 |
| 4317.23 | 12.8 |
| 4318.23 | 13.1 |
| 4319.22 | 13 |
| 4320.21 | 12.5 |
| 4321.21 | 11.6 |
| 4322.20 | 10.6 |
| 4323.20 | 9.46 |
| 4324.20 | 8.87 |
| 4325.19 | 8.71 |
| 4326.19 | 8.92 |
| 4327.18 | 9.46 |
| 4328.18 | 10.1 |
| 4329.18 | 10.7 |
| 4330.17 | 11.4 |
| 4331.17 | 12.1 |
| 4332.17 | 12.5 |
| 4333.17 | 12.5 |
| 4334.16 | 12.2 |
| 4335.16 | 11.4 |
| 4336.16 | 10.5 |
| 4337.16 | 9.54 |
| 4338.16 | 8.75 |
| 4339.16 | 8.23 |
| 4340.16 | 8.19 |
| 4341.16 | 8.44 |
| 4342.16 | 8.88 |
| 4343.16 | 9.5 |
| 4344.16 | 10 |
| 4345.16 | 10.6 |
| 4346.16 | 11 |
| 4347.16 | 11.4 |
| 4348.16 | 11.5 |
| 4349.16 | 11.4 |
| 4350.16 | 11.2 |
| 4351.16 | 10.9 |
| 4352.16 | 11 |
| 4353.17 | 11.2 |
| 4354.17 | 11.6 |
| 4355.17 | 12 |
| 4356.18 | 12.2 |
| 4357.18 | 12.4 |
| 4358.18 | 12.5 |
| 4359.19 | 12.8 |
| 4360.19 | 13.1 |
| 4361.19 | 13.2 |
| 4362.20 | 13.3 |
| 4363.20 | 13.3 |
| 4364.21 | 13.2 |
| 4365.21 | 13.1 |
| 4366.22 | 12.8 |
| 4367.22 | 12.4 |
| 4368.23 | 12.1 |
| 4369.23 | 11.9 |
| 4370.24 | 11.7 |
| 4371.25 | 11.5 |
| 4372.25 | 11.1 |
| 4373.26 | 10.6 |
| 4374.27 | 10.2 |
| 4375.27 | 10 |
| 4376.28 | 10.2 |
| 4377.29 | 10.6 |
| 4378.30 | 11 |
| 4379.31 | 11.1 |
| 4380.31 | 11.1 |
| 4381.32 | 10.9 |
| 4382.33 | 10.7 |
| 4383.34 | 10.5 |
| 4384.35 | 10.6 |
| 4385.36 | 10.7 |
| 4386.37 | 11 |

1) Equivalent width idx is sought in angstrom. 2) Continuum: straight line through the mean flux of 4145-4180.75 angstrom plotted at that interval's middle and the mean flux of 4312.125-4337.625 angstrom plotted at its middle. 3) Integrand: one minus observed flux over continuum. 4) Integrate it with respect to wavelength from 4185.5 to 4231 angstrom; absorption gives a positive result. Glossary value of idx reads 3.49 angstrom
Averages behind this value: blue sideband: 11.3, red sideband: 10.9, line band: 10.3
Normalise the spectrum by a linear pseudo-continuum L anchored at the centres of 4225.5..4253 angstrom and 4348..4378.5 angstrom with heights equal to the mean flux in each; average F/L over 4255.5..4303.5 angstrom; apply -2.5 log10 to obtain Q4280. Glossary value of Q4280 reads 0.137 mag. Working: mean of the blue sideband 10.6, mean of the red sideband 11.8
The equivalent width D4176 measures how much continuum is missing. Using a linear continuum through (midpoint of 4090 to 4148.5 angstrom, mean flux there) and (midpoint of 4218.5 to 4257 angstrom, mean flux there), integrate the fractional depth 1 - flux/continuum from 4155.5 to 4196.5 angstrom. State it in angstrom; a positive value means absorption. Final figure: -2.0 angstrom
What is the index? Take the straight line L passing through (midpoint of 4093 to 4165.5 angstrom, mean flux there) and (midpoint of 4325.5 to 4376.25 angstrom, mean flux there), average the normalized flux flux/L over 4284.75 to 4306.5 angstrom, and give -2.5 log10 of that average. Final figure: 0.24 mag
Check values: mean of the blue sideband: 10.7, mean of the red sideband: 11.2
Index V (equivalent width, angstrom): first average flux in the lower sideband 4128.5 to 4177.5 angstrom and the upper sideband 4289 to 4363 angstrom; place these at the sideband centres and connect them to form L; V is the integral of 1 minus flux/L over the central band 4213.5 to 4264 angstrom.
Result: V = 1.04 angstrom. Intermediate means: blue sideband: 11.2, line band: 10.5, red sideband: 10.2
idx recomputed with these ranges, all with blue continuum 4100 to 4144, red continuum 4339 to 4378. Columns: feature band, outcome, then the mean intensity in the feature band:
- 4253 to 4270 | 1.02 angstrom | 10.3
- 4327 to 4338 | 0.14 angstrom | 11.1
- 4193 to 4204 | 1.51 angstrom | 9.3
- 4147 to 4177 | -1.94 angstrom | 11.3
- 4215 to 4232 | 1.13 angstrom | 10.1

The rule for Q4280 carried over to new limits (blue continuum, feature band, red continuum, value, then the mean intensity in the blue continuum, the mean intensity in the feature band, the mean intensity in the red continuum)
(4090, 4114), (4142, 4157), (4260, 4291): -0.10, 10.6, 11.4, 9.96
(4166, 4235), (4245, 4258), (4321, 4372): 0.03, 10.6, 10.4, 11.1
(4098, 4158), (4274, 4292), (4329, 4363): 0.13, 10.7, 9.82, 11.1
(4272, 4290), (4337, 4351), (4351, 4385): 0.12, 9.64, 9.94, 11.7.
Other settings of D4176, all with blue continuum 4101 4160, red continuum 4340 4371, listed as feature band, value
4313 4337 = 0.9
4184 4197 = 0.6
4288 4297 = 1.2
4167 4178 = -0.4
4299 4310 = 4.1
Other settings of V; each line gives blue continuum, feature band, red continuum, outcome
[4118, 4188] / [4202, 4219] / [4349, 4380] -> -0.2 angstrom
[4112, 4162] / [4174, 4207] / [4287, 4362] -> 1.1 angstrom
